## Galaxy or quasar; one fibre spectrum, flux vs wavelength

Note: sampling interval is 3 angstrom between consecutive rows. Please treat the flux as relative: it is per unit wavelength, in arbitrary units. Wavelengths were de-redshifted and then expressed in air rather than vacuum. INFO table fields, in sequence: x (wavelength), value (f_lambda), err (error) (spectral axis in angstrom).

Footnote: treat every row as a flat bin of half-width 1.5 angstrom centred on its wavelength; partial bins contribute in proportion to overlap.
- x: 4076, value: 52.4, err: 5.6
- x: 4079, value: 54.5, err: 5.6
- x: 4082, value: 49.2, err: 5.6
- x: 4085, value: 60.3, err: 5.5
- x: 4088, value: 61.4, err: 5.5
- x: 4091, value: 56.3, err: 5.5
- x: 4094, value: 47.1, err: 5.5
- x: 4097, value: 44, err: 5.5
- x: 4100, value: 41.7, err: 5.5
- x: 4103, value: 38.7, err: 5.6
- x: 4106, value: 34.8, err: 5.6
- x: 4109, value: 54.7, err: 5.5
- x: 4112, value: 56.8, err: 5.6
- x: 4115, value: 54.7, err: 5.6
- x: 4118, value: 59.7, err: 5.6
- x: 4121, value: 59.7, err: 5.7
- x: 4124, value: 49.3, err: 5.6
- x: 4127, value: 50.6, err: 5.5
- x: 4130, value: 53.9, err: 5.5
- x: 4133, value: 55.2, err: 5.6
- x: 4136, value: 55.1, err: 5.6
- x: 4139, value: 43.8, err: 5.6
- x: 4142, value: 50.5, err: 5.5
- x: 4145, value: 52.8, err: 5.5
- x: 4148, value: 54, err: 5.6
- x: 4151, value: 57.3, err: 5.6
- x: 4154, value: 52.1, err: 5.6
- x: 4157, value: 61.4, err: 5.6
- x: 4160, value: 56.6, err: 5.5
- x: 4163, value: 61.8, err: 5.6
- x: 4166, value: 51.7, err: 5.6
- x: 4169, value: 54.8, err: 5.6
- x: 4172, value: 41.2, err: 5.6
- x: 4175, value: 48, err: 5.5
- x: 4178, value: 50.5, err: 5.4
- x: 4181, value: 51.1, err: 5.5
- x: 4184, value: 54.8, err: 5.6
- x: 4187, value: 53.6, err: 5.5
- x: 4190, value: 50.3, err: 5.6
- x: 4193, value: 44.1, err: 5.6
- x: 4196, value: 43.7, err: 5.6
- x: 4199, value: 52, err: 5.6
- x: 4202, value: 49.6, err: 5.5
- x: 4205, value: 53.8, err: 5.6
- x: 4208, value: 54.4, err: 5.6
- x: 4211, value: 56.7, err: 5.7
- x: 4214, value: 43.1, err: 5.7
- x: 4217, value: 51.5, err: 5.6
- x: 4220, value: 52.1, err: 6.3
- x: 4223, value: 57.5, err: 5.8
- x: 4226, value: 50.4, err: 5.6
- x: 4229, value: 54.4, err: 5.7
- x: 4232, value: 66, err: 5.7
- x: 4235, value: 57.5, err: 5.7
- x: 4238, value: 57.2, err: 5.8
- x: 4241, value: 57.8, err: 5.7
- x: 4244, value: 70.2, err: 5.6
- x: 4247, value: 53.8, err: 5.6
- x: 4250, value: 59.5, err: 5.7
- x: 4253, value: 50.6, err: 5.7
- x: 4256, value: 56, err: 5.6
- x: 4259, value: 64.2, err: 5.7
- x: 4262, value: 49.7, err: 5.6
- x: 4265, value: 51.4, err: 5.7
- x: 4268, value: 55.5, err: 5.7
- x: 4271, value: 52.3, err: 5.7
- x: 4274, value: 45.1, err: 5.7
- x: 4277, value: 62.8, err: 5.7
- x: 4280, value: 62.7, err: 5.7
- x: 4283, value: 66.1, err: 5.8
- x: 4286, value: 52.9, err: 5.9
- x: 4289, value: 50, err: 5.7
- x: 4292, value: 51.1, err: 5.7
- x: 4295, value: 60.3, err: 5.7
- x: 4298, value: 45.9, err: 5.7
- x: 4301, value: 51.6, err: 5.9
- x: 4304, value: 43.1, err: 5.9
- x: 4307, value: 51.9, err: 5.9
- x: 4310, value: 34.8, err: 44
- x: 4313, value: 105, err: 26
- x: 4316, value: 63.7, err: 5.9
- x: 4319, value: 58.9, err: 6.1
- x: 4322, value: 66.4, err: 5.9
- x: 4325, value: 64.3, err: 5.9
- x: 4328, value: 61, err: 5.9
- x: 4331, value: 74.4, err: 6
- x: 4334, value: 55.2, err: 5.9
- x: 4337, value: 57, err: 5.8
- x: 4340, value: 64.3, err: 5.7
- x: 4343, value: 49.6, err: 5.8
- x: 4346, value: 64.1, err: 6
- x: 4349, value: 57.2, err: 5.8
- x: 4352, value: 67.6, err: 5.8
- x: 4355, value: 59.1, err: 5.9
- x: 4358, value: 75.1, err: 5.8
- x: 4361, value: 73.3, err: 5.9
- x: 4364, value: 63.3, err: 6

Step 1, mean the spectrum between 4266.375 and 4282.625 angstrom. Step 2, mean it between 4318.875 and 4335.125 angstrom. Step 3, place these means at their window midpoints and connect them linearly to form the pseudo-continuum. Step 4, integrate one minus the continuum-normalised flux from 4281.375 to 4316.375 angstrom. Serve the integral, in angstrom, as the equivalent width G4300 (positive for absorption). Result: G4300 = 2.2 angstrom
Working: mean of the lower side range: 56.4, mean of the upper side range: 63.9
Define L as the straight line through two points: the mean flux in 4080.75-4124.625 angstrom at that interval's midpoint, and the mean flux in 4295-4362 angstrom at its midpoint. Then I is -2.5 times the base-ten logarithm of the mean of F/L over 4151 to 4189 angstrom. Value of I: 0.02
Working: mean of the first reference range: 51.3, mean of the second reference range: 61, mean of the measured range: 53.3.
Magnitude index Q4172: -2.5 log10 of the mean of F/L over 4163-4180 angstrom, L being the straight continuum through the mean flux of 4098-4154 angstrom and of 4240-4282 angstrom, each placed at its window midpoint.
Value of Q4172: 0.056 mag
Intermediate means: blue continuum 51.3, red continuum 56.6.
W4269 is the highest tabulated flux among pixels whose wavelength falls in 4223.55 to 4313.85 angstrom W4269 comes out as 105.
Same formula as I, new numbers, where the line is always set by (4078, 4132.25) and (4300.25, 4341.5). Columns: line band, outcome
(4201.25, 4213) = 0.051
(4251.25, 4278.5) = 0.083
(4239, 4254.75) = -0.011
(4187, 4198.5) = 0.166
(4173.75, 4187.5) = 0.068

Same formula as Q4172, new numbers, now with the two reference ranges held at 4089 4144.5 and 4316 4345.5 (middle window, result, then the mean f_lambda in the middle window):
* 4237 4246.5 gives -0.078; 61.1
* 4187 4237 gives 0.061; 52.4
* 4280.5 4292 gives 0.056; 56.2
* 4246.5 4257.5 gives 0.045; 55.1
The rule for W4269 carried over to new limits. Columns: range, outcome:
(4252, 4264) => 64.2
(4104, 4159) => 61.4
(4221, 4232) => 66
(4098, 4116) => 56.8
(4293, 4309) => 60.3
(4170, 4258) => 70.2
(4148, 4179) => 61.8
